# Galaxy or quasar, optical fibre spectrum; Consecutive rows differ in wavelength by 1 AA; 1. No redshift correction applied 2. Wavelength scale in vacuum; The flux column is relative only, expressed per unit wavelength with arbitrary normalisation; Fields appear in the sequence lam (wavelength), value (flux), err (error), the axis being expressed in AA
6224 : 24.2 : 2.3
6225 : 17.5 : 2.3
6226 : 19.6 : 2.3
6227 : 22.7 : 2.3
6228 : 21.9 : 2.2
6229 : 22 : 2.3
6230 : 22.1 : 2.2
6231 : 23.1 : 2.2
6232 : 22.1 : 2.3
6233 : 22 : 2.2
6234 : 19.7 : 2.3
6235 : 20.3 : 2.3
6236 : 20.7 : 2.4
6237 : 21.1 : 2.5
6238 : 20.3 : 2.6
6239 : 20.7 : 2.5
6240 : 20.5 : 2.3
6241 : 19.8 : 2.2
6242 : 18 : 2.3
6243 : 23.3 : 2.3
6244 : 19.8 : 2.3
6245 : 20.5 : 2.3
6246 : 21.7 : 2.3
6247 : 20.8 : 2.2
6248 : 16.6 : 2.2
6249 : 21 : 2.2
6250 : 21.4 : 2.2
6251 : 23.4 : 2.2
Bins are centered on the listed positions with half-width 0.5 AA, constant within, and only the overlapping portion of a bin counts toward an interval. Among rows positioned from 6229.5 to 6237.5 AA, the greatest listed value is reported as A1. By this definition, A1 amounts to 23.1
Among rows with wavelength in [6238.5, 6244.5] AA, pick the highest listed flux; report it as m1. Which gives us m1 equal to 23.3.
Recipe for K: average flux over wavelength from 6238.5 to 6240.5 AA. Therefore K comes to 20.6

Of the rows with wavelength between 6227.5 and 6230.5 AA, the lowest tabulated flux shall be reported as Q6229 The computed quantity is 21.9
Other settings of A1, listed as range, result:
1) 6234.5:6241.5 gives 21.1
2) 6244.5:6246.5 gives 21.7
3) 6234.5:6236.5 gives 20.7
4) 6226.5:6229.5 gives 22.7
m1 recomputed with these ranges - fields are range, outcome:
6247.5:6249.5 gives 21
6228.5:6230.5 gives 22.1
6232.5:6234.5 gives 22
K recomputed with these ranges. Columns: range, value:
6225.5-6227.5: 21.1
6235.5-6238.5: 20.7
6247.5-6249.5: 18.8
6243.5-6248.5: 19.9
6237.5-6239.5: 20.5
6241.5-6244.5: 20.4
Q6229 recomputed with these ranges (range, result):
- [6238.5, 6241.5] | 19.8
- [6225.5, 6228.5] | 19.6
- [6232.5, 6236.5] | 19.7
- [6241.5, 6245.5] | 18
